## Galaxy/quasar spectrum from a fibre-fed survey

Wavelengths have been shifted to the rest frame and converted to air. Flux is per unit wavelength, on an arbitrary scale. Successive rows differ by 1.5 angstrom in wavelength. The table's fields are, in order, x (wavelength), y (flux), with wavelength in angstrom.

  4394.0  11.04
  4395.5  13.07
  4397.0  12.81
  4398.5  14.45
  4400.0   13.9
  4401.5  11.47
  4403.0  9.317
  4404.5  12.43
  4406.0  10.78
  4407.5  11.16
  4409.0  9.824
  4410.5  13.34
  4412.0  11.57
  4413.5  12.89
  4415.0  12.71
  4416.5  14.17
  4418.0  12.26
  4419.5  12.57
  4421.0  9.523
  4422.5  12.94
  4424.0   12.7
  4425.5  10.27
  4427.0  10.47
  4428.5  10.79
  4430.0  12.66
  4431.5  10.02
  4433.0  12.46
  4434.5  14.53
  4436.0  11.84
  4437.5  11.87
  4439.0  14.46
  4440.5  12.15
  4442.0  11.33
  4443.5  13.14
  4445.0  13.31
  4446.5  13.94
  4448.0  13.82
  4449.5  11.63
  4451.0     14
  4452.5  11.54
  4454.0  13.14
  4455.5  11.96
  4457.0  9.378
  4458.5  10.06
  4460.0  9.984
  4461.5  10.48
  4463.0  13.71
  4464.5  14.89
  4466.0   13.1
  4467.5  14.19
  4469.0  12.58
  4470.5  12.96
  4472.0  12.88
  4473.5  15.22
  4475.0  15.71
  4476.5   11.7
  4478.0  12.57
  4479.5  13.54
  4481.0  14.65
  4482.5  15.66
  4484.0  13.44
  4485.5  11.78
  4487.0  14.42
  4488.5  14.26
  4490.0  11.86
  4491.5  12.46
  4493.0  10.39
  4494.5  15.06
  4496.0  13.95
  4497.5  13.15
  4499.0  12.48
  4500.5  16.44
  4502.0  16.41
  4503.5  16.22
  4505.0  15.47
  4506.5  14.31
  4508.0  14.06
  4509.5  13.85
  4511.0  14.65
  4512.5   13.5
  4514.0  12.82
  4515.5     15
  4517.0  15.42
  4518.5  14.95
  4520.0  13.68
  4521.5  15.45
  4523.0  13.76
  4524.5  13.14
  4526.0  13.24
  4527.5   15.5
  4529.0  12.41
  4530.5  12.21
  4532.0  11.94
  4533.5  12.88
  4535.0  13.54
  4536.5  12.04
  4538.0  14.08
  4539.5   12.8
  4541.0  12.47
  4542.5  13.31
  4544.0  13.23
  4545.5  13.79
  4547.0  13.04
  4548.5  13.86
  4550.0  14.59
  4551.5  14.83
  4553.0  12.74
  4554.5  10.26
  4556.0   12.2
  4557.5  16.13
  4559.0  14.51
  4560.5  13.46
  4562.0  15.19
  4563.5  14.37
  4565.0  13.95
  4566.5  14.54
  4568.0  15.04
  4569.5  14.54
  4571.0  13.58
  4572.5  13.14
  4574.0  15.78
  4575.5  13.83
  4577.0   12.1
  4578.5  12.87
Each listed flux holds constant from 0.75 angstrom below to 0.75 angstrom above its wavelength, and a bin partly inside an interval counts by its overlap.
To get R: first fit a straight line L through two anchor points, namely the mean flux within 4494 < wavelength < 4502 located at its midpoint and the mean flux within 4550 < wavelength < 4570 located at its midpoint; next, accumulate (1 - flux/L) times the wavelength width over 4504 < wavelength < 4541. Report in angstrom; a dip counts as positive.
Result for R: 1.2 angstrom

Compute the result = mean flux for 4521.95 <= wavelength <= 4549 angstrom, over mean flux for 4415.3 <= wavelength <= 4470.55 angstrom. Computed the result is 1.1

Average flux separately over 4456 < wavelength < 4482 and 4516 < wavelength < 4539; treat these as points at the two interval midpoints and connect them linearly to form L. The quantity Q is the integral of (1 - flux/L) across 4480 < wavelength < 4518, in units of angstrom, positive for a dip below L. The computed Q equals -2.4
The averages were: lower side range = 12.8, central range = 14.1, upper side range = 13.6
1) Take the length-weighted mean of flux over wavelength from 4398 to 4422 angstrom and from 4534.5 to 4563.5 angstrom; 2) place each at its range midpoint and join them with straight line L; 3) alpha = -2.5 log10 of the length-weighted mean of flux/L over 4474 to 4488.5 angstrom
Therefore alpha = -0.08 mag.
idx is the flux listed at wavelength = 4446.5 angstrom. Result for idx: 13.94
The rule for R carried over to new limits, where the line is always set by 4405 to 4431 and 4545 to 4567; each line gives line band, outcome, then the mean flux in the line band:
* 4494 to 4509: -2.0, 14.7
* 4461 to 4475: -1.1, 13.5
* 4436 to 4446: -0.4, 12.7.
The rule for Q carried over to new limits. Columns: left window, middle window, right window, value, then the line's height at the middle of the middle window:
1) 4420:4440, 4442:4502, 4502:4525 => 0.6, 13.2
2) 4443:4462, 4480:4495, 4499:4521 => 0.3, 13.7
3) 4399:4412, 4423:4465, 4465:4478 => 1.8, 12.7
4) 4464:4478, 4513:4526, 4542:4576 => -0.4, 13.8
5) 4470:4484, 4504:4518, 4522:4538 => -1.0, 13.4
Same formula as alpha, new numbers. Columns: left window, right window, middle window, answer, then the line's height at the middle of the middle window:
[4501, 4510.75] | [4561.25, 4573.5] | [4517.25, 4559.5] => 0.09 mag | 14.7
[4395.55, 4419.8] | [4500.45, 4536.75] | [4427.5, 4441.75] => 0.04 mag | 12.7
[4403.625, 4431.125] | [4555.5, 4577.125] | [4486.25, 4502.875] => -0.05 mag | 13.1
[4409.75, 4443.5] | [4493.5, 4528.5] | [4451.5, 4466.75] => 0.10 mag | 13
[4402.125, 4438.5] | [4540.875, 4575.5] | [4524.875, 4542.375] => 0.04 mag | 13.5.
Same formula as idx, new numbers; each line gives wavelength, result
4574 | 15.78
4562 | 15.19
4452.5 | 11.54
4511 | 14.65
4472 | 12.88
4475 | 15.71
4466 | 13.1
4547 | 13.04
